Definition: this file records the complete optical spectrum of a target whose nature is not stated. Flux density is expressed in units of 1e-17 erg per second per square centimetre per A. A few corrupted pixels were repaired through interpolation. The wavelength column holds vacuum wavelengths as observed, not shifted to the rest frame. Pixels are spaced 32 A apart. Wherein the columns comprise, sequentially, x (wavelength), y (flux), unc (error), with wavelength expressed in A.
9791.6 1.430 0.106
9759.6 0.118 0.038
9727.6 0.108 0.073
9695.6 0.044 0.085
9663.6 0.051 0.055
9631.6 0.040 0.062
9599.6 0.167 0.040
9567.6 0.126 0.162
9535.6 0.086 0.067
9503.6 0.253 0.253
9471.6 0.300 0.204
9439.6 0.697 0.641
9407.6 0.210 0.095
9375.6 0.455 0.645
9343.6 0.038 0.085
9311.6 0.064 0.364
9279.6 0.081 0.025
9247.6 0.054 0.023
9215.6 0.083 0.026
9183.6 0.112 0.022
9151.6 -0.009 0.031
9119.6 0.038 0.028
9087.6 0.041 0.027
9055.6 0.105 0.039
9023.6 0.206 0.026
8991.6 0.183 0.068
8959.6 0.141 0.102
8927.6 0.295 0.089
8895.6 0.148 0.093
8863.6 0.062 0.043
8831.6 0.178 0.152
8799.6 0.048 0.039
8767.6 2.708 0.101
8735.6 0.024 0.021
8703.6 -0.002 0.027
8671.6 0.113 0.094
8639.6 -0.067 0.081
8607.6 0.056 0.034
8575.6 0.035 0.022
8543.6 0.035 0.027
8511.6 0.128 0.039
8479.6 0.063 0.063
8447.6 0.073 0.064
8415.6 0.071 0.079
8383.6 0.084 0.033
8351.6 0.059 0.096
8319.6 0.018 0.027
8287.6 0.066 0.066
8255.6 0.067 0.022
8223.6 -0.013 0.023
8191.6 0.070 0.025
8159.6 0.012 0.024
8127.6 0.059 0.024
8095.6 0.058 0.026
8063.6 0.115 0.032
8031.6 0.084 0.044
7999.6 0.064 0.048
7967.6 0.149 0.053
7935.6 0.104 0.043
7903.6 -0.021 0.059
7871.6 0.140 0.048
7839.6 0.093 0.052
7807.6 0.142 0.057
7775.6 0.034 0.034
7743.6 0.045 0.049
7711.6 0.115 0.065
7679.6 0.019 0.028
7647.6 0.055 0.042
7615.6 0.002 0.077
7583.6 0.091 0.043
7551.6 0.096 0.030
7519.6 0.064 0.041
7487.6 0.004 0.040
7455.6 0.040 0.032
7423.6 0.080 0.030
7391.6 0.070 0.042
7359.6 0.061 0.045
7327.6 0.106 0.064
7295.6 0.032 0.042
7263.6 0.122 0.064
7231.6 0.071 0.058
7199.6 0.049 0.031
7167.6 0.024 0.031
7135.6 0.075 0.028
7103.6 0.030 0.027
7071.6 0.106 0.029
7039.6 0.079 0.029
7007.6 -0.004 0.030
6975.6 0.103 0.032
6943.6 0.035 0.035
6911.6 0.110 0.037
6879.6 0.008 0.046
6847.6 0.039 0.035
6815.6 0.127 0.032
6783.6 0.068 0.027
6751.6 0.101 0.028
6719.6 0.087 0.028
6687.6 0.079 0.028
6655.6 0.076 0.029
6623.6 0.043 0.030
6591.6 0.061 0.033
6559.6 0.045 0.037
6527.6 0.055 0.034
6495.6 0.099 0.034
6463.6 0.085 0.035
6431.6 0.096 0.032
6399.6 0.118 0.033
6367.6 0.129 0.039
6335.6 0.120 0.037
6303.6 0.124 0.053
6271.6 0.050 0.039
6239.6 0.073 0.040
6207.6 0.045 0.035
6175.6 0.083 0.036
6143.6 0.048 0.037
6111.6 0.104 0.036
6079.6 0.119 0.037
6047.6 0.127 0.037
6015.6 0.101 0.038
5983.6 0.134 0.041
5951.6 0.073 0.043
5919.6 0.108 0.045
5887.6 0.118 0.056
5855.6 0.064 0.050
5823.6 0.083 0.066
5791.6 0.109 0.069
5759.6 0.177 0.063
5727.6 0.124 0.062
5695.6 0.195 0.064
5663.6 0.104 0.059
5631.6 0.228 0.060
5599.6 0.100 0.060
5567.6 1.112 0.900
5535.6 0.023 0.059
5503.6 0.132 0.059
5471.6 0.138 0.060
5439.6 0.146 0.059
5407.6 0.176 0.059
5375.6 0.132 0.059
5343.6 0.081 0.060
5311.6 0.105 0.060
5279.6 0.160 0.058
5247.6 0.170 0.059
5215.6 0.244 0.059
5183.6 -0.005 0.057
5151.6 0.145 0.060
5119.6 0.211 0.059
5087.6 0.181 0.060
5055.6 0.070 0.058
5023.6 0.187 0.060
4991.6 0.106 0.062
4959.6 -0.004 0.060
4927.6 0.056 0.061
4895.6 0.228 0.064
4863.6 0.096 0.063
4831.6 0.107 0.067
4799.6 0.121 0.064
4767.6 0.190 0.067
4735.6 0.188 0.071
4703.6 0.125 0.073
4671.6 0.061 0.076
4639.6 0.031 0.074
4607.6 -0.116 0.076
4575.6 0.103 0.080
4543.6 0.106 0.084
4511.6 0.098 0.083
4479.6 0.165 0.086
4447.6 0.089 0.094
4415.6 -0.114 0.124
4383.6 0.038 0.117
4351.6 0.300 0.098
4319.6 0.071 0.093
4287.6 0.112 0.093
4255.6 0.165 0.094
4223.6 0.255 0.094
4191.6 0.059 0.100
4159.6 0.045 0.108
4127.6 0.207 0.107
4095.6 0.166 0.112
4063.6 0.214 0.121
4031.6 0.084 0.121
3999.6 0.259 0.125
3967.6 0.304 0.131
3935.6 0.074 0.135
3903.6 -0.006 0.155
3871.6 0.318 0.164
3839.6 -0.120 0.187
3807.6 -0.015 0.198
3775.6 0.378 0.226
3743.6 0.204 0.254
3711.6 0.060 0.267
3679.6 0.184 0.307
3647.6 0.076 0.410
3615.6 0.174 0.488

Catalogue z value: 0.974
